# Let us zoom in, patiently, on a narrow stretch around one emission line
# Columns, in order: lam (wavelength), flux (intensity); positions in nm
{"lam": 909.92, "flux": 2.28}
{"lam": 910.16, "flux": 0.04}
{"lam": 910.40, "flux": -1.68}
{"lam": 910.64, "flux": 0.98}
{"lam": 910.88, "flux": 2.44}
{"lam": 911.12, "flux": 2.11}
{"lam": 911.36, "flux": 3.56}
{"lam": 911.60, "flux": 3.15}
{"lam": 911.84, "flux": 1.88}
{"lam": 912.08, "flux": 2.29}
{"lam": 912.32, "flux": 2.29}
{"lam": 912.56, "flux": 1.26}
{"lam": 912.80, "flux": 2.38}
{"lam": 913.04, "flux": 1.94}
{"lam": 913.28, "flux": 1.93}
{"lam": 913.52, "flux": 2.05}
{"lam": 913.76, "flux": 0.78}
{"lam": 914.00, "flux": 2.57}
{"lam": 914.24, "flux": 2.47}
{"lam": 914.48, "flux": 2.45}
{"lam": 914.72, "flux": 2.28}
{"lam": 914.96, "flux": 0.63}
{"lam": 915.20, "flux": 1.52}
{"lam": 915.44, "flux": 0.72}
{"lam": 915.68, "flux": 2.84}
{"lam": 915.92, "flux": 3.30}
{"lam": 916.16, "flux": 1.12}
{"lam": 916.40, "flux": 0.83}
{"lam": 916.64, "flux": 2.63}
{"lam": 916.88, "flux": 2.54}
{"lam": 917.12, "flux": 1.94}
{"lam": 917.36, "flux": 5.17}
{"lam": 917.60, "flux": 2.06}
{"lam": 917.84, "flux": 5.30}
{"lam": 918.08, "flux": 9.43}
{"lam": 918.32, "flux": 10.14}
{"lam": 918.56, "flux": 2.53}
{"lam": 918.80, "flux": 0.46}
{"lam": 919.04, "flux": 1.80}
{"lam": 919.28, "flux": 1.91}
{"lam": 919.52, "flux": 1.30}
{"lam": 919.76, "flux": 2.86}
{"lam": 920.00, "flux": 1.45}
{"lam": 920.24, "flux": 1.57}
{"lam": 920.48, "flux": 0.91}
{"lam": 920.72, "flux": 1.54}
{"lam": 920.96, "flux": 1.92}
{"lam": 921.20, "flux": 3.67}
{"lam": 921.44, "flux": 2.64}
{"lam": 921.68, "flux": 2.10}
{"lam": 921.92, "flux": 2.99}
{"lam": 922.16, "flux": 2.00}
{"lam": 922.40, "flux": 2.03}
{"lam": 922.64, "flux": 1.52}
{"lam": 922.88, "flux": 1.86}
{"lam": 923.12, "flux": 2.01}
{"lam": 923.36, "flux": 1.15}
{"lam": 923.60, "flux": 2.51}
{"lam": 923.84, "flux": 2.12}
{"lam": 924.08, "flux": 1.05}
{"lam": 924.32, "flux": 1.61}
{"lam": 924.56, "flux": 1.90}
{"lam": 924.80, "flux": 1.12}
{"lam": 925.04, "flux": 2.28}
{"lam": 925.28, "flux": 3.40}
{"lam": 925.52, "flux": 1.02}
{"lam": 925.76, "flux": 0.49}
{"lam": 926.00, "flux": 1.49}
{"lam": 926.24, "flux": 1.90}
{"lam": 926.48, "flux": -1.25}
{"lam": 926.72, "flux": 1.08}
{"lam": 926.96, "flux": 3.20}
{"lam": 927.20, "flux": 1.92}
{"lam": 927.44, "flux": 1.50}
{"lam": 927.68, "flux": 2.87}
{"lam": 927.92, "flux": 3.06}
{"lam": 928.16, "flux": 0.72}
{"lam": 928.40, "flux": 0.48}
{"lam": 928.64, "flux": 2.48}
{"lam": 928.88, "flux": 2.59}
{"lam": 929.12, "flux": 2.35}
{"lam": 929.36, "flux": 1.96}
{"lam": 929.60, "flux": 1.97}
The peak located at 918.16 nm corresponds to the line [O III] 5007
